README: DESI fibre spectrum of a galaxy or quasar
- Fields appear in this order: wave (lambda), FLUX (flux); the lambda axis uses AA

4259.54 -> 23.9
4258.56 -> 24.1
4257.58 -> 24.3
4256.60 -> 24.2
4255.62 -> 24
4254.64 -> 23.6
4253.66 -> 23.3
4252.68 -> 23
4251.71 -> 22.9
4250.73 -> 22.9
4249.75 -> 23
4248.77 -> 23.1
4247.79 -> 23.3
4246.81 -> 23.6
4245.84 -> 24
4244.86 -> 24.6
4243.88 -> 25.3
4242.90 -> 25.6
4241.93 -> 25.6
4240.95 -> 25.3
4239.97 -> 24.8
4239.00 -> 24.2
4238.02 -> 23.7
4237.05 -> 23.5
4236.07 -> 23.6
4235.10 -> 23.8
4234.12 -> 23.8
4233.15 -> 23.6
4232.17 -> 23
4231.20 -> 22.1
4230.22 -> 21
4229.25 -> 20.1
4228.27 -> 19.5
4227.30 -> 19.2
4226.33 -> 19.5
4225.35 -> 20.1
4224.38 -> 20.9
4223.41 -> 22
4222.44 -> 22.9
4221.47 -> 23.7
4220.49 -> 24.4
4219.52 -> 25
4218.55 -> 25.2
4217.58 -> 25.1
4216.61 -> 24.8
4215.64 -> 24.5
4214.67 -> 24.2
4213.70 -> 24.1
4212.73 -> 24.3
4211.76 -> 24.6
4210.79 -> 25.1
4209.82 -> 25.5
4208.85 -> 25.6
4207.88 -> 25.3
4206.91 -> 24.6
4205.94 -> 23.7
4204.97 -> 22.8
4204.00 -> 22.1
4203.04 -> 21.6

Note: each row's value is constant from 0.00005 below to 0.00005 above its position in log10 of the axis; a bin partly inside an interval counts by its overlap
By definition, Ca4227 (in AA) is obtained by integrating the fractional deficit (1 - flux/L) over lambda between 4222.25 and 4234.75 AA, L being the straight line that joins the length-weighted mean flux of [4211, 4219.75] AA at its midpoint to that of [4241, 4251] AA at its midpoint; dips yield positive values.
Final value 1.6 AA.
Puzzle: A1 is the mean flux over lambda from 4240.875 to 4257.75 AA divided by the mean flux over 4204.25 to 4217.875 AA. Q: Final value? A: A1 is 1.0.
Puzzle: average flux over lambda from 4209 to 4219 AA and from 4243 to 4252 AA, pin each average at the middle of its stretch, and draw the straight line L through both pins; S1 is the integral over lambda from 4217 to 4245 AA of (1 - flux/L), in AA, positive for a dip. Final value 1.3 AA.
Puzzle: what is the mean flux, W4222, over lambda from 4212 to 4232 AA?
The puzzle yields 22.7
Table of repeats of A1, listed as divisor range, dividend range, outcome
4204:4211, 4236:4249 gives 1.00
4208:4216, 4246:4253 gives 0.94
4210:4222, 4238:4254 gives 0.98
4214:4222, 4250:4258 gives 0.96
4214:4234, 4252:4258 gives 1.05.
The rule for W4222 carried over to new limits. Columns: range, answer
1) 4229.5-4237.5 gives 23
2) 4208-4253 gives 23.5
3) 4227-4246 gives 23.3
